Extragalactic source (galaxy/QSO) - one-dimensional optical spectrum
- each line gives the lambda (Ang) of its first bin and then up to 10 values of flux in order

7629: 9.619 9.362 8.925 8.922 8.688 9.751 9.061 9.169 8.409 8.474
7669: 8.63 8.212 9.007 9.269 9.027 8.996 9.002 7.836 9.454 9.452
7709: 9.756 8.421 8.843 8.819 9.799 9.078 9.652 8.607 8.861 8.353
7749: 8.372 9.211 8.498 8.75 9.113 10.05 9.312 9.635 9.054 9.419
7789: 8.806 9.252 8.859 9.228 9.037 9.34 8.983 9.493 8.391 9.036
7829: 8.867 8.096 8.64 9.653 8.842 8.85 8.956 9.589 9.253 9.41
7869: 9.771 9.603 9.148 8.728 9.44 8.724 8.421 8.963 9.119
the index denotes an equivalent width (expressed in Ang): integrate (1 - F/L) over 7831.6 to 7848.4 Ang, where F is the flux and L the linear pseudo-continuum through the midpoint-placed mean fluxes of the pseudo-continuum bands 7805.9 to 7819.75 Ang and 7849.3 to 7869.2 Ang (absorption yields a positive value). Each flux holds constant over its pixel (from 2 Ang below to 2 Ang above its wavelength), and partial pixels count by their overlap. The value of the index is 0.8 Ang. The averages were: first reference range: 9.21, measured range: 8.84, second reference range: 9.32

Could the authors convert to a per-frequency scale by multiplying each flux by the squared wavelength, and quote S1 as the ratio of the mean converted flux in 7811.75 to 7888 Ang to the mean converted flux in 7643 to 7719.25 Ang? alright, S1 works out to 1.06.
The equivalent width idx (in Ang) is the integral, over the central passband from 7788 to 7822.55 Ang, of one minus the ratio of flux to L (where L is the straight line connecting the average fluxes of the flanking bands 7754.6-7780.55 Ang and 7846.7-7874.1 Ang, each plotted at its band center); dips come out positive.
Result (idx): 0.8 Ang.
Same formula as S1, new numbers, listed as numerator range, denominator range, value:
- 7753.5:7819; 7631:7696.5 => 1.06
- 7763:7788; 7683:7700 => 1.10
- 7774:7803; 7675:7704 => 1.05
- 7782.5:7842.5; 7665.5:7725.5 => 1.04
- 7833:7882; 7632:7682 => 1.09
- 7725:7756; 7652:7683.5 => 1.04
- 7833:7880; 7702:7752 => 1.05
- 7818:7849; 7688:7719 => 1.02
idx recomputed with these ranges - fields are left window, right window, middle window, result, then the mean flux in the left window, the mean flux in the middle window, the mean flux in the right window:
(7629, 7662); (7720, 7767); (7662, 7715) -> 0.8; 9.09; 8.88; 8.93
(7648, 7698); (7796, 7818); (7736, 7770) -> 0.7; 8.84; 8.84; 9.15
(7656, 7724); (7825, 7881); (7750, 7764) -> 0.3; 8.88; 8.81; 9.11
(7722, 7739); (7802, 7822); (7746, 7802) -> 0.4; 9.26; 9.1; 9.09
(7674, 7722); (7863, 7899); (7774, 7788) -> -0.4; 8.98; 9.33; 9.13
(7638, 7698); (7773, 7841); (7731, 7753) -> 0.3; 8.85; 8.81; 9.04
